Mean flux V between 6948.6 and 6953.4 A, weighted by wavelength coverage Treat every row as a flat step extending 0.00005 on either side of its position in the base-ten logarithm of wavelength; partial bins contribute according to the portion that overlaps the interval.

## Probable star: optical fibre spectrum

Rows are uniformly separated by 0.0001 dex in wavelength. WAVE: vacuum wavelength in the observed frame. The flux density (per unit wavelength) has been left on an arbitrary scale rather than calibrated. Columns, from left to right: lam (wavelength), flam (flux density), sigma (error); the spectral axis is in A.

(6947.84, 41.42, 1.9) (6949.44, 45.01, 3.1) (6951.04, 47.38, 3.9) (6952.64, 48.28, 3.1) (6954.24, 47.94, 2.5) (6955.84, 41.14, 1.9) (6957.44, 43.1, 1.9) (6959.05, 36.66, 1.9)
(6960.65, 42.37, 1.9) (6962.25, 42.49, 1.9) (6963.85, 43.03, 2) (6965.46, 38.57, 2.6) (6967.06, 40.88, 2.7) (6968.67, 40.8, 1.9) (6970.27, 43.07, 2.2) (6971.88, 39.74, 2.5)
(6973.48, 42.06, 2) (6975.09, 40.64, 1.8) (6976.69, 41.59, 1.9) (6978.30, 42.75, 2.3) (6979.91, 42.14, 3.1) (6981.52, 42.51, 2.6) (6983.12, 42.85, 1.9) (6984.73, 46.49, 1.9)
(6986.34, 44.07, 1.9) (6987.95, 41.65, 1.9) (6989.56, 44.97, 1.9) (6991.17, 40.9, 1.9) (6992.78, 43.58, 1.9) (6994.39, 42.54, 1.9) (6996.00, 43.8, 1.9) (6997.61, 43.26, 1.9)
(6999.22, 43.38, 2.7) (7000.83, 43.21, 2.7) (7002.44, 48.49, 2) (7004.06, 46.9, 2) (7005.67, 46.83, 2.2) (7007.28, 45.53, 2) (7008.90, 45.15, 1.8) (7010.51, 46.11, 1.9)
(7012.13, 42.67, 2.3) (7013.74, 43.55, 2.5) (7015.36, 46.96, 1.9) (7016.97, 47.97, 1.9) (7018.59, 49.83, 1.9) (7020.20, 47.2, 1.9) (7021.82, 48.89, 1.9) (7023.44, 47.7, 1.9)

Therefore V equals 46.8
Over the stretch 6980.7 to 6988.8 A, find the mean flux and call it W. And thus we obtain 43.5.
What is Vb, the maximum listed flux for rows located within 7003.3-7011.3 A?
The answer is 46.9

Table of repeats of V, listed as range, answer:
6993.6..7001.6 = 43.3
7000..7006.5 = 46.4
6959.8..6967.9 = 41.4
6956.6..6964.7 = 41.5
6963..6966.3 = 40.8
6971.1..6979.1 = 41.4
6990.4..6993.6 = 42.3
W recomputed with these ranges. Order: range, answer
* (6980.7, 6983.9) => 42.7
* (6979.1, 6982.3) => 42.2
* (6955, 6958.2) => 42.2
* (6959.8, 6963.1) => 42.5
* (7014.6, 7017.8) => 47.5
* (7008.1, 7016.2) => 44.9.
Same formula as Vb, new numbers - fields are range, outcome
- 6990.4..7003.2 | 48.49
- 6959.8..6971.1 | 43.07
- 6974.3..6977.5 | 41.59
